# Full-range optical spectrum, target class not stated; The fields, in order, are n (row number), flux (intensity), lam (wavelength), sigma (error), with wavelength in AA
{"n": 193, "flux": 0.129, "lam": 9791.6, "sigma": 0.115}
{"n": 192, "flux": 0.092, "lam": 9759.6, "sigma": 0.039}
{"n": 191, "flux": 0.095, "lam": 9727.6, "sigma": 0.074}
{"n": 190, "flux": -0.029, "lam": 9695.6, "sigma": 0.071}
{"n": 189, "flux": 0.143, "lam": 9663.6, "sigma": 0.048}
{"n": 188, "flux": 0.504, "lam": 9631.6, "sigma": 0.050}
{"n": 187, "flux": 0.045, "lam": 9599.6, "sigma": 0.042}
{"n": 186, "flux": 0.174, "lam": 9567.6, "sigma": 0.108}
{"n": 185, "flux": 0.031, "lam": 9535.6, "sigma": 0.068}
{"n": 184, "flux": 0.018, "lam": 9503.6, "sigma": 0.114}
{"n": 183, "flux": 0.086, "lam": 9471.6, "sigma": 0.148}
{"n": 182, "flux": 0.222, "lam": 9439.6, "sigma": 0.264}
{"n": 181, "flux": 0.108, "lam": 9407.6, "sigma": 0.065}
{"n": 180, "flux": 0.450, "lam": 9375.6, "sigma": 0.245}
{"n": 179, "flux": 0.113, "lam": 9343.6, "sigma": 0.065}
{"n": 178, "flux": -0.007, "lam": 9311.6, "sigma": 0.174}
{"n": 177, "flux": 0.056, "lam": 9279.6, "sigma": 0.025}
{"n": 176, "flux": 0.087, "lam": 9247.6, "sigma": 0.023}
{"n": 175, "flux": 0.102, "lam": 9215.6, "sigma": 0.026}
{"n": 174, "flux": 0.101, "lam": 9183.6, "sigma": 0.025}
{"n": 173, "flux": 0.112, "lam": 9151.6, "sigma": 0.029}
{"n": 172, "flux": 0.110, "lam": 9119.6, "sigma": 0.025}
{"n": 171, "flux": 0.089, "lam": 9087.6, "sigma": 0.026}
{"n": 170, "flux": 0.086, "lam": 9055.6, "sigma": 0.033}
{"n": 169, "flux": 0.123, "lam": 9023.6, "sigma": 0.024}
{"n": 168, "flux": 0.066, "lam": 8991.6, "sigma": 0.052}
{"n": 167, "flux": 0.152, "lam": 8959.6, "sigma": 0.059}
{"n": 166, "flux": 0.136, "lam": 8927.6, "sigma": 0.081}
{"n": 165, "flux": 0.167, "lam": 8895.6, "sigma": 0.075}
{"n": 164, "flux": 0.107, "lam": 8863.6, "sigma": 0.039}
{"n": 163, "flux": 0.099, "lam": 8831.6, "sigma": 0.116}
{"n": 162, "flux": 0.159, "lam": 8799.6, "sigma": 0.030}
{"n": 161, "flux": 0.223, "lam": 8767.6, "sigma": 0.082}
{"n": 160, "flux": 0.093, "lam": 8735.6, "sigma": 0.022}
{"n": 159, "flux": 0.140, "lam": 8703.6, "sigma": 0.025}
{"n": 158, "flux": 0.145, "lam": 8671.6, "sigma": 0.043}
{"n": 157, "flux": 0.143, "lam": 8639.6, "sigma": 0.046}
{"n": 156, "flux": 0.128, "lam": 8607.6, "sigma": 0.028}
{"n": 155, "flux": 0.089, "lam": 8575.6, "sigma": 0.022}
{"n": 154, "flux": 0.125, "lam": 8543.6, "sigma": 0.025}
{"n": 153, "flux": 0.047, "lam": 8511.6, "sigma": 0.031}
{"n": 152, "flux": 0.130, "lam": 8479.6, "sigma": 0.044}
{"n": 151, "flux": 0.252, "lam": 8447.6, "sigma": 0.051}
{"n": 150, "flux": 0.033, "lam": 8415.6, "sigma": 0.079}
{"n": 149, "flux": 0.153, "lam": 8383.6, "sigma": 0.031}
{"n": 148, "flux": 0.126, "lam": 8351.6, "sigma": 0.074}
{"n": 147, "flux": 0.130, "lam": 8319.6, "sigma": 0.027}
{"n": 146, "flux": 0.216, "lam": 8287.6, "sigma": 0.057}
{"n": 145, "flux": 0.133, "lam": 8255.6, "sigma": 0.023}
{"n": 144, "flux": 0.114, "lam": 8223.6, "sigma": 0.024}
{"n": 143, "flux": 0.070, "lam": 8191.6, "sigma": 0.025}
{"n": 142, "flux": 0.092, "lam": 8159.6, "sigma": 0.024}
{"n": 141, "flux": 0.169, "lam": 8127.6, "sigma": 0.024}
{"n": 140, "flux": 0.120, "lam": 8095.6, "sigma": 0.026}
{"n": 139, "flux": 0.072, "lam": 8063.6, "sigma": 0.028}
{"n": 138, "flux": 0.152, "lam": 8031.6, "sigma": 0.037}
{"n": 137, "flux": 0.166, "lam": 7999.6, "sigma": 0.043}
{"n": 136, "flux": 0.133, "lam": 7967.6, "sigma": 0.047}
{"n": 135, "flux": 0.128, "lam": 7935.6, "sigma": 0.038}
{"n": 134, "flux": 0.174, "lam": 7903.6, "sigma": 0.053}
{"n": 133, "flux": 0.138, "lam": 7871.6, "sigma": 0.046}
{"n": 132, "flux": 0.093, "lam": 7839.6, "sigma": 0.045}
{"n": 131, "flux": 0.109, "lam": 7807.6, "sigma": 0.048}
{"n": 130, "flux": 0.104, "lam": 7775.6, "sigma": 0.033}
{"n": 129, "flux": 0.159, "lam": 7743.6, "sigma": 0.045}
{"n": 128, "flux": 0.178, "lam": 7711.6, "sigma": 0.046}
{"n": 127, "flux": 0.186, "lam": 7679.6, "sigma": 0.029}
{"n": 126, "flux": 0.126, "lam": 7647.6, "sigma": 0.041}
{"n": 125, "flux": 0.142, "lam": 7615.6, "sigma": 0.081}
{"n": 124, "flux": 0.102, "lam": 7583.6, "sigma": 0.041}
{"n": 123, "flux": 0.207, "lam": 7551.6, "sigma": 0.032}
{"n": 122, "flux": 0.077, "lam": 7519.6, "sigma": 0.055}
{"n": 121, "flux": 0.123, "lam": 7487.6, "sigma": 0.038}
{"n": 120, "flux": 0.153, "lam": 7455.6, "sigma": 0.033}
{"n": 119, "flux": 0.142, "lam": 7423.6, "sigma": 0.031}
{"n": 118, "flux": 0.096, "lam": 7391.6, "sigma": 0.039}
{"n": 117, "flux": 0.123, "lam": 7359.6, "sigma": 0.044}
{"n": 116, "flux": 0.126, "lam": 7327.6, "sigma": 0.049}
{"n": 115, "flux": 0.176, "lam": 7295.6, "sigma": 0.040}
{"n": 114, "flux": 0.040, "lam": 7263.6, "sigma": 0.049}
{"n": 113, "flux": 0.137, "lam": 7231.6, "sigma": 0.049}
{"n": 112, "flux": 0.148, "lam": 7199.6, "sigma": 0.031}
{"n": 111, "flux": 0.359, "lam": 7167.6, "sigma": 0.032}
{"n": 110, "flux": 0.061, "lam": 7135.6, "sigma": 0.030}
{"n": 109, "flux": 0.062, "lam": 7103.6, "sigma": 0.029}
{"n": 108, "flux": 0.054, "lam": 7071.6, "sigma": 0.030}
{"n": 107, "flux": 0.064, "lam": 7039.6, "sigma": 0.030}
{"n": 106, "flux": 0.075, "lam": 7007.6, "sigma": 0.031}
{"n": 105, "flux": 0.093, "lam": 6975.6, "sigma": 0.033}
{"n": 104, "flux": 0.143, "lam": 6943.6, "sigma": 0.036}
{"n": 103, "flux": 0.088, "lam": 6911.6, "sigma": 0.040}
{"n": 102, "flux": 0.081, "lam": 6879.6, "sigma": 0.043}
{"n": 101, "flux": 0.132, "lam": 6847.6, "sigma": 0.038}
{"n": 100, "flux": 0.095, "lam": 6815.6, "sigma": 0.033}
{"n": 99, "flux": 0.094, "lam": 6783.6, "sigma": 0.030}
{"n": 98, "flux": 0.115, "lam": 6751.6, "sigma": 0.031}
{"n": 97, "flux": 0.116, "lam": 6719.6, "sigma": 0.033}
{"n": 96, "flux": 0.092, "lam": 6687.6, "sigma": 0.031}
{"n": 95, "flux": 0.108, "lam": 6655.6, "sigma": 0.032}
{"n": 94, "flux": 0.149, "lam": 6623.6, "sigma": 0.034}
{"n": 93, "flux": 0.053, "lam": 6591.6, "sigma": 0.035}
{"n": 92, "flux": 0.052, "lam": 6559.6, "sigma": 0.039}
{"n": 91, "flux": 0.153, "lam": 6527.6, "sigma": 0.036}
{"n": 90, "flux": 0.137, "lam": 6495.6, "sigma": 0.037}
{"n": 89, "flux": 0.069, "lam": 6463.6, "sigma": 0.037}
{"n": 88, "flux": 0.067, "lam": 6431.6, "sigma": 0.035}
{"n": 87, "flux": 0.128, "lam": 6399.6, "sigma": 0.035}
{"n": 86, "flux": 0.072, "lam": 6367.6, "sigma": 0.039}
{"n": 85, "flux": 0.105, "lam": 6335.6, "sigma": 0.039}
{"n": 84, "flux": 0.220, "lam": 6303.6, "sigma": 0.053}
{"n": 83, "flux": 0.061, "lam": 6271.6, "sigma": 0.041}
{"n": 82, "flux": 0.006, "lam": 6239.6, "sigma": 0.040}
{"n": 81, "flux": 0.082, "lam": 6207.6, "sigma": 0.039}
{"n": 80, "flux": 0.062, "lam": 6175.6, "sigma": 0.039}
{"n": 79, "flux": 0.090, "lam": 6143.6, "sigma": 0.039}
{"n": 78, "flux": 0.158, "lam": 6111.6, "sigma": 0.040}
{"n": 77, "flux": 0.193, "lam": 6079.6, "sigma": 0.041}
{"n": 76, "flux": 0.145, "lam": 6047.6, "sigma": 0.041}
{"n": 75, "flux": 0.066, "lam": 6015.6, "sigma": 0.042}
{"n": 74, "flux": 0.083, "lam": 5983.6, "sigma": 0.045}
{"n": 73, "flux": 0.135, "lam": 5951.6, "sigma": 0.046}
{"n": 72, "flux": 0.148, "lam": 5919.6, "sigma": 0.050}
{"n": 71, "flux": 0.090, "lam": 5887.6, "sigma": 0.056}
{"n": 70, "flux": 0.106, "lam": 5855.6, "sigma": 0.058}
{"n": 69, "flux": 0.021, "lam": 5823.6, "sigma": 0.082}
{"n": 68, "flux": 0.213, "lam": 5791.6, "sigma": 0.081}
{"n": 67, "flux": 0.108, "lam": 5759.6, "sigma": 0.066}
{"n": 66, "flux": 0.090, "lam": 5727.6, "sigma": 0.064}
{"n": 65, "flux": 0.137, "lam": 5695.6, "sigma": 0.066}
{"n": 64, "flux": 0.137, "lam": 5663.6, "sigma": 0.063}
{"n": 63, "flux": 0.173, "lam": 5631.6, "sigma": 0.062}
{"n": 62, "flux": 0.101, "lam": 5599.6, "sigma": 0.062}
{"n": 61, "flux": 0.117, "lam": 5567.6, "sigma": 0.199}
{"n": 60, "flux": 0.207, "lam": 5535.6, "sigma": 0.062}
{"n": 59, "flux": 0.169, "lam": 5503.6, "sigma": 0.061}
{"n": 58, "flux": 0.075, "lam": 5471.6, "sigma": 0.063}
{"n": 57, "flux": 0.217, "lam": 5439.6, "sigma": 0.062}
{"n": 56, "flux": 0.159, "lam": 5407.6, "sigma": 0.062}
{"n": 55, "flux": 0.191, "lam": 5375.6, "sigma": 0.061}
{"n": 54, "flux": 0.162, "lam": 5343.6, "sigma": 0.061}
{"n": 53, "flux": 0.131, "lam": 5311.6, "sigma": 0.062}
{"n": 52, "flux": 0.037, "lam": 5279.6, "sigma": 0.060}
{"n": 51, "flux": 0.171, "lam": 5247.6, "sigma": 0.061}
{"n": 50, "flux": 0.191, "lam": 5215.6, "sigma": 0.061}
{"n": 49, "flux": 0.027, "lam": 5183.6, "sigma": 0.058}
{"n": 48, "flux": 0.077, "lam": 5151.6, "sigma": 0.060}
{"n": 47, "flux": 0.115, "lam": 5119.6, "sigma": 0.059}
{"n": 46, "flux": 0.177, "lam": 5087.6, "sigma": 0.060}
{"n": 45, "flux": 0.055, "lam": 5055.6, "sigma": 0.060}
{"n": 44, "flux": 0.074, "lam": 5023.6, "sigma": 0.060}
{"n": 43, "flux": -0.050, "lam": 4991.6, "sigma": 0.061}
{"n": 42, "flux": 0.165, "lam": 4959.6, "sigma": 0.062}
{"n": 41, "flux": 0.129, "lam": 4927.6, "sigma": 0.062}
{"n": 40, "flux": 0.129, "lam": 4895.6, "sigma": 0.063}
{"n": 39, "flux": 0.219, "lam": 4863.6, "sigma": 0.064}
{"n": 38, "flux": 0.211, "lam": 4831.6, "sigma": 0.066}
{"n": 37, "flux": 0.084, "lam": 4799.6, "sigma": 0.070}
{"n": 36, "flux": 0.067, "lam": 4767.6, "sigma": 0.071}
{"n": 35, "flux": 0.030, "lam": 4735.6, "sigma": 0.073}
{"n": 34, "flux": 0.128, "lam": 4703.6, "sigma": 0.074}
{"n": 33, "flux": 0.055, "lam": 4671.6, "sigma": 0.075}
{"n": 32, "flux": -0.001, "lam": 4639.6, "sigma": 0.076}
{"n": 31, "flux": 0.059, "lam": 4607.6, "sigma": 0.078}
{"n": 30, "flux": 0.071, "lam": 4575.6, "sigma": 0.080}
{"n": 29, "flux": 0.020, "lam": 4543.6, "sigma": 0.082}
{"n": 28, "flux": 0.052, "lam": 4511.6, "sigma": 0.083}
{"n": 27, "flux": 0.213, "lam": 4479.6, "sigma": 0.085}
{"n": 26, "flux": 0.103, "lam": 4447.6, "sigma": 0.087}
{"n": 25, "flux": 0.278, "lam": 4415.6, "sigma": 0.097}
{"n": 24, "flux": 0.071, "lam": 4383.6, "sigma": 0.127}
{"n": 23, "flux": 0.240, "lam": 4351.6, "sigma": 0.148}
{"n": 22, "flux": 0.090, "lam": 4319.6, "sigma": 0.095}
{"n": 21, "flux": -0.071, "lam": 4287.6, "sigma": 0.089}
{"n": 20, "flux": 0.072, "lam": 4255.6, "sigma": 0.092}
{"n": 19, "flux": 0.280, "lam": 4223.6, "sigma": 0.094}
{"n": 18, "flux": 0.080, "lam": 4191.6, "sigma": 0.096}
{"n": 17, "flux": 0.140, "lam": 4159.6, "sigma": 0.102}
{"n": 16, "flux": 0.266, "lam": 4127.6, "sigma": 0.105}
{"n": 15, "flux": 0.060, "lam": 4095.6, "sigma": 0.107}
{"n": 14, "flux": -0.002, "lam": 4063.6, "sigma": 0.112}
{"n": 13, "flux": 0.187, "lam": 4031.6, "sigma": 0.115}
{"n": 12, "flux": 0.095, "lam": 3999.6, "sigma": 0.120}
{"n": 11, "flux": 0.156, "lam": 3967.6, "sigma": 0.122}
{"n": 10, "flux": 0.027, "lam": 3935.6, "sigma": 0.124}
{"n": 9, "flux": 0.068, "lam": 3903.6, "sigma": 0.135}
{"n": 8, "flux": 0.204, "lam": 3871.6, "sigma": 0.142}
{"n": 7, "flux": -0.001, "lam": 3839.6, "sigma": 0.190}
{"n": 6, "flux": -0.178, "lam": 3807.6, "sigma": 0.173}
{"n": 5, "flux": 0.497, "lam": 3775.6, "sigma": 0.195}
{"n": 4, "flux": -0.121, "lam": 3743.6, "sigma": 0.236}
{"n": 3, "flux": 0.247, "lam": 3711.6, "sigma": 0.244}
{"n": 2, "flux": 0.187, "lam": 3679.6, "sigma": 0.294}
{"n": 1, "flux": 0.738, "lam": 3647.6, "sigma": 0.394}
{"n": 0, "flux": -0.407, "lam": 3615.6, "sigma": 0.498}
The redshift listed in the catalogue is 0.93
